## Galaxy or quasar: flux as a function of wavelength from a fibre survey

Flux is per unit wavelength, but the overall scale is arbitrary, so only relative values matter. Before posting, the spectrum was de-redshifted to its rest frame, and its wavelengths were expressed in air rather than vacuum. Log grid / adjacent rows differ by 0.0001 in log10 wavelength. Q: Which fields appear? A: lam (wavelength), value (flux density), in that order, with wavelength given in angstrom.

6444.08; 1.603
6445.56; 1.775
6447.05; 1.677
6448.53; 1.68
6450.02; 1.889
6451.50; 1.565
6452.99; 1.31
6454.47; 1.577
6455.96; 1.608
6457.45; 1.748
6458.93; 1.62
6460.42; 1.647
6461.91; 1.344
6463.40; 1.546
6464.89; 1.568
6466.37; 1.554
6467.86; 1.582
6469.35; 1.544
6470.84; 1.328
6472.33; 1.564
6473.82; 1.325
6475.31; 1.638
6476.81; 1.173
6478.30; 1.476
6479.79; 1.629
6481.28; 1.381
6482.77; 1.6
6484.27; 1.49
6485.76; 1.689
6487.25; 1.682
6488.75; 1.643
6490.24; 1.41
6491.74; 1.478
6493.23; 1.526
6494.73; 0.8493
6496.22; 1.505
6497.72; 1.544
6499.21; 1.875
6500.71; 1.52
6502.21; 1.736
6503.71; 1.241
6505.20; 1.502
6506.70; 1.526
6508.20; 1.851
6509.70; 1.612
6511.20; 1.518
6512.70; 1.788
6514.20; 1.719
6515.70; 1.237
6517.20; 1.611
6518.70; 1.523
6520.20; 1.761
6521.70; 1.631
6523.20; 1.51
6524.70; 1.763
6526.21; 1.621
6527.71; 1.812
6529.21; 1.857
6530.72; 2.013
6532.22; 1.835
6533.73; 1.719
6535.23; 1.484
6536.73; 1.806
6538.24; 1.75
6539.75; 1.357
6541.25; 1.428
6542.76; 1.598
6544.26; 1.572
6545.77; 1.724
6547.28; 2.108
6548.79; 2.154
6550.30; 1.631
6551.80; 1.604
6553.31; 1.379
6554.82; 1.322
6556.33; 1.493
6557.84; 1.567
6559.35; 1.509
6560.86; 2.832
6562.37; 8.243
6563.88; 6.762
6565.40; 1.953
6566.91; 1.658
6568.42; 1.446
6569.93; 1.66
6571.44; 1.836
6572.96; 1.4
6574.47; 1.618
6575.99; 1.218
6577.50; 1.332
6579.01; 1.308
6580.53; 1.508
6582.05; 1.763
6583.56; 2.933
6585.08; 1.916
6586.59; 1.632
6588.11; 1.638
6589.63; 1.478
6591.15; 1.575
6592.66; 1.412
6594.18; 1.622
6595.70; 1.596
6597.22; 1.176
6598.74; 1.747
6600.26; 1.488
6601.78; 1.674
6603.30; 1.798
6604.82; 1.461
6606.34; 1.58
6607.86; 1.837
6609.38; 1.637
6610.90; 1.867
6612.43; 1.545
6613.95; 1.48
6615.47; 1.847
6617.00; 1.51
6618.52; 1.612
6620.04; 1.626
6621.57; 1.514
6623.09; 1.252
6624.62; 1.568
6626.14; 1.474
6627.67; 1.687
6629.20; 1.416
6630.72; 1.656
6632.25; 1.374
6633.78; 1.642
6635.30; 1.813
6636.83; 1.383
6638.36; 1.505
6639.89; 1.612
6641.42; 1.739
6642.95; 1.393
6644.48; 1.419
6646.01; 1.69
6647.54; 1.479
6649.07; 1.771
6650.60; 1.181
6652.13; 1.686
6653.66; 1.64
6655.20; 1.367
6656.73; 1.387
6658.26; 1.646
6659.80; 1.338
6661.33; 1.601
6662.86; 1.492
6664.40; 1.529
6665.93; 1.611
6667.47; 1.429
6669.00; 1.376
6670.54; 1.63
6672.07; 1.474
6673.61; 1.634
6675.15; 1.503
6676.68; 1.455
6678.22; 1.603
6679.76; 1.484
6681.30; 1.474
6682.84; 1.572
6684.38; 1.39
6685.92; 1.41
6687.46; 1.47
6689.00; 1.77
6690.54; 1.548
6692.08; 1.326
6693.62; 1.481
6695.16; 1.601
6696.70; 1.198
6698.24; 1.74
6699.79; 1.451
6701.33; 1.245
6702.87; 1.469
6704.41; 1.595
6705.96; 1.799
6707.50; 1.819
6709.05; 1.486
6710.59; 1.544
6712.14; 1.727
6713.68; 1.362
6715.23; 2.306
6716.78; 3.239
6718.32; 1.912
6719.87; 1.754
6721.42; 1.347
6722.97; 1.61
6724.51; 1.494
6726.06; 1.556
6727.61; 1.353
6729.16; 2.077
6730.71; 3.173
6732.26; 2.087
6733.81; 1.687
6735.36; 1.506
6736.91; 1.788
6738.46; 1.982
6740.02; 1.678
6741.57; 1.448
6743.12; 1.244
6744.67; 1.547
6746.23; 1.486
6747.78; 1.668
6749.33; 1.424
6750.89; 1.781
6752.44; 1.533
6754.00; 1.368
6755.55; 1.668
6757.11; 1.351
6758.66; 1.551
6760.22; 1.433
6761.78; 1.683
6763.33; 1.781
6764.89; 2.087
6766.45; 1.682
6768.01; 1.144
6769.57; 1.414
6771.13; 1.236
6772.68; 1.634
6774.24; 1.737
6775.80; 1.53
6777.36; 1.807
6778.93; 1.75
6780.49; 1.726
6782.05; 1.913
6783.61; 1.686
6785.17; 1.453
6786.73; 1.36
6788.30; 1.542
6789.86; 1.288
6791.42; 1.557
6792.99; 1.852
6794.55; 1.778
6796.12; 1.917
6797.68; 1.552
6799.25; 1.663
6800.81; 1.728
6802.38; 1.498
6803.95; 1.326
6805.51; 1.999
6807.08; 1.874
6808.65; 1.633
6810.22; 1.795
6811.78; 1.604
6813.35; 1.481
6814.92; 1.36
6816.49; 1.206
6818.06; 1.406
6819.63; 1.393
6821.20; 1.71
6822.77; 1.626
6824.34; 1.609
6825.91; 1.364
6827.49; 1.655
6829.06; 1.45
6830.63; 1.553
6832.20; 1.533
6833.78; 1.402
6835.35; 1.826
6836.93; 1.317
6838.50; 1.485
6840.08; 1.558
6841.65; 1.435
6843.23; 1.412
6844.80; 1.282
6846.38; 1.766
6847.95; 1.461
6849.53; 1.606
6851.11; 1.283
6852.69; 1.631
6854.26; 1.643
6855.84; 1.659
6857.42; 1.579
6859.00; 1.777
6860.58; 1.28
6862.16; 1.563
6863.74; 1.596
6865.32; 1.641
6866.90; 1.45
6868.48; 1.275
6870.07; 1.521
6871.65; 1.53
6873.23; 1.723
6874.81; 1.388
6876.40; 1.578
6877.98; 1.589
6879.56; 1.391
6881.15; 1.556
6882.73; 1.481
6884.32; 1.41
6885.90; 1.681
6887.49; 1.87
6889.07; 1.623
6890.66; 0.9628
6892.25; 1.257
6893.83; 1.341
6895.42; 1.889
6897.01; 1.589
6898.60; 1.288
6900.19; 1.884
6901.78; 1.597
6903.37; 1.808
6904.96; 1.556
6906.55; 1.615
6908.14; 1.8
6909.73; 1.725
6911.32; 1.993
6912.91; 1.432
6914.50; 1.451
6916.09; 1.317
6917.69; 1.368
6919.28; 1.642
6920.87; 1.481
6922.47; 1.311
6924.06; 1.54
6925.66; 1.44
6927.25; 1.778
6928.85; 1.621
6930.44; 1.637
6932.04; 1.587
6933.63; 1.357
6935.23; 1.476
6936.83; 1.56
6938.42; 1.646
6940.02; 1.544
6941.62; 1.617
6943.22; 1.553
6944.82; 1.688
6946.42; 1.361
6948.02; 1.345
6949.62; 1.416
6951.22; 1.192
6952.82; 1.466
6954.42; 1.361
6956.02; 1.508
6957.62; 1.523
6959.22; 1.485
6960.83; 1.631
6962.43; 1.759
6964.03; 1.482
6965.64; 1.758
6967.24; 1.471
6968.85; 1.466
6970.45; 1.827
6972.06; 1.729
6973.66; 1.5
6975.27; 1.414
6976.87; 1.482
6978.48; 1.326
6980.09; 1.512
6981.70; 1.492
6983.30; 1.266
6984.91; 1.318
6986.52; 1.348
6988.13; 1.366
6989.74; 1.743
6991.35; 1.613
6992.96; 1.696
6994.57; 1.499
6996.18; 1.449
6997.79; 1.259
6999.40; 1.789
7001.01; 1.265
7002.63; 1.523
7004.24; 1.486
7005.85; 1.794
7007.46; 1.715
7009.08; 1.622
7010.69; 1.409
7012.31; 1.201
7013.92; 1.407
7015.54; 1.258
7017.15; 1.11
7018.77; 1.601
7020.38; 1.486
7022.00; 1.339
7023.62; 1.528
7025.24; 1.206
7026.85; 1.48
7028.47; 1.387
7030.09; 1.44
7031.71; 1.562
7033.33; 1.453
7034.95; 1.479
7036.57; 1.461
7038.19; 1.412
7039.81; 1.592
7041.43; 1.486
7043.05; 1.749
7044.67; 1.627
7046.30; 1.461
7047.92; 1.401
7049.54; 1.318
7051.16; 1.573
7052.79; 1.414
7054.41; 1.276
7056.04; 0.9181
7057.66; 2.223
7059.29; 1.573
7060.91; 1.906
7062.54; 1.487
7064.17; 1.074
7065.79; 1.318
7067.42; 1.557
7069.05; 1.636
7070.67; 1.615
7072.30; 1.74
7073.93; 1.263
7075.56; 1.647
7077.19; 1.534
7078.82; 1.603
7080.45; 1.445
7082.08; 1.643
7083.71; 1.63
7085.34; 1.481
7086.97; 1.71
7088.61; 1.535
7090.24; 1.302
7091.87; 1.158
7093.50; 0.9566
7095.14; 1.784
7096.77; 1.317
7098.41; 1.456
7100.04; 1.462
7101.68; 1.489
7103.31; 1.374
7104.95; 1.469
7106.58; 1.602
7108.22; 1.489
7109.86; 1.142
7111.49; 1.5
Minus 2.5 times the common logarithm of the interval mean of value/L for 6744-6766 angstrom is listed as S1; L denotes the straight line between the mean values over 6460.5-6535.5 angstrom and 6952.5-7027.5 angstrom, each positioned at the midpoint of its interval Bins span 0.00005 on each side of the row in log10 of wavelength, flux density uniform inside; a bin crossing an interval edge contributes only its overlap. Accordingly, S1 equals -0.05 mag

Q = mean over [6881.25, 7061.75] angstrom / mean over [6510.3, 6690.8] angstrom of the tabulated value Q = 0.89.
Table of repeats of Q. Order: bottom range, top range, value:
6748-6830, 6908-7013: 0.96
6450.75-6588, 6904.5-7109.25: 0.86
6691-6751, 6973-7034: 0.86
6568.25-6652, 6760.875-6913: 0.99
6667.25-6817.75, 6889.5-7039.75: 0.93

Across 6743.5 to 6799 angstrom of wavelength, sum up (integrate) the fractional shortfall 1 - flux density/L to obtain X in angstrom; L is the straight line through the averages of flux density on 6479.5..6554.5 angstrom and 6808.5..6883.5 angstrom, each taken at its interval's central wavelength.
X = -1.9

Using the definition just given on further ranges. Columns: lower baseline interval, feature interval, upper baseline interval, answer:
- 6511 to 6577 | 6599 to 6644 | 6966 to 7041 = 6.56 angstrom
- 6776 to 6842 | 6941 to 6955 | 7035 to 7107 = 0.85 angstrom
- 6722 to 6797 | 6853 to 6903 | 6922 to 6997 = 0.93 angstrom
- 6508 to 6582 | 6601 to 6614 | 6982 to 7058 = 1.22 angstrom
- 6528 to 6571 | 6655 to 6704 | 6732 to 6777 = 7.95 angstrom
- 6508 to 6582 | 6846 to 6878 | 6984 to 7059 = 1.33 angstrom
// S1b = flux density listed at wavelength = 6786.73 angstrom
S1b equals 1.36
